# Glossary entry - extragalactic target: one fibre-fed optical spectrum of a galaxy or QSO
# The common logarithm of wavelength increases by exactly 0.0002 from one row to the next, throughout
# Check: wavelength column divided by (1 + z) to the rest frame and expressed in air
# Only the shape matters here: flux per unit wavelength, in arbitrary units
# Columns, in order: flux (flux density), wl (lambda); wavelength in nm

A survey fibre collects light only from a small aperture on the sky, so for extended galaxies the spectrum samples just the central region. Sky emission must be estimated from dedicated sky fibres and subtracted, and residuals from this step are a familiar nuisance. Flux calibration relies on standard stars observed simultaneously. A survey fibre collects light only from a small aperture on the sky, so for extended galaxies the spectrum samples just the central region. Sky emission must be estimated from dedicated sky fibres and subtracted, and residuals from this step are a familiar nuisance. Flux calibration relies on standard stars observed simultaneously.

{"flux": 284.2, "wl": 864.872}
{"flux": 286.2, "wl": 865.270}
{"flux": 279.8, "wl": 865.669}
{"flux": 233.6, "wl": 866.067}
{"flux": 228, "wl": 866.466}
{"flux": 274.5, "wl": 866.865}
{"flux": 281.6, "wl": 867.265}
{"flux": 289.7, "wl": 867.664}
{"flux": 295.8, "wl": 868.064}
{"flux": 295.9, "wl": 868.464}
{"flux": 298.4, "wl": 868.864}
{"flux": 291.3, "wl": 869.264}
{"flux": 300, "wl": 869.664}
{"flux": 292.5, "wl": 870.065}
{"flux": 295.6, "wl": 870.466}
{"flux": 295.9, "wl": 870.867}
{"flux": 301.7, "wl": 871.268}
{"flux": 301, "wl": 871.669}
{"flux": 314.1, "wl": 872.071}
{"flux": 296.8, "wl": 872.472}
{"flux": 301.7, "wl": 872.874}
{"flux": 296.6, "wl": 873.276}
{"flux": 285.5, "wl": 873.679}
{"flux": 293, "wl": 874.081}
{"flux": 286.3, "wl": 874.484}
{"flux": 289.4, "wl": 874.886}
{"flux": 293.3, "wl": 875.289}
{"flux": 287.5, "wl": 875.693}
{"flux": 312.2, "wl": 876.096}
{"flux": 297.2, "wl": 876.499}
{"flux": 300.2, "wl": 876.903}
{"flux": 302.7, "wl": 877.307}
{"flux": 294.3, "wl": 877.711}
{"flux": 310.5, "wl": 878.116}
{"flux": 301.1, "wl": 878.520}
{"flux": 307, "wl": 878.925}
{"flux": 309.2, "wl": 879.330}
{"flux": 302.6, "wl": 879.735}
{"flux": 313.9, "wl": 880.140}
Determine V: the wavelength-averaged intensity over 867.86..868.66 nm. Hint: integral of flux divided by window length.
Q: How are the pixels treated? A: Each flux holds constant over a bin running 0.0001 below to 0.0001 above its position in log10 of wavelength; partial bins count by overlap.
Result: 296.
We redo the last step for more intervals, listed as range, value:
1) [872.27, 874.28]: 295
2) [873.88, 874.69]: 290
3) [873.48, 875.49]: 290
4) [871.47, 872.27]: 307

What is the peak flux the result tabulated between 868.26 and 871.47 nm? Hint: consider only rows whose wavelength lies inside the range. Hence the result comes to 301.7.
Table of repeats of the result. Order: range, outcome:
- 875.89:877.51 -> 312.2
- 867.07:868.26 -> 295.8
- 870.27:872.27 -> 314.1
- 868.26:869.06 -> 298.4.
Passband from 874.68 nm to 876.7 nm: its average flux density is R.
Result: 296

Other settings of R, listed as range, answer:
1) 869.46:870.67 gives 296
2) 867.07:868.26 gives 289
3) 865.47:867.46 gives 259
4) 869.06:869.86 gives 296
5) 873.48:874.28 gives 289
